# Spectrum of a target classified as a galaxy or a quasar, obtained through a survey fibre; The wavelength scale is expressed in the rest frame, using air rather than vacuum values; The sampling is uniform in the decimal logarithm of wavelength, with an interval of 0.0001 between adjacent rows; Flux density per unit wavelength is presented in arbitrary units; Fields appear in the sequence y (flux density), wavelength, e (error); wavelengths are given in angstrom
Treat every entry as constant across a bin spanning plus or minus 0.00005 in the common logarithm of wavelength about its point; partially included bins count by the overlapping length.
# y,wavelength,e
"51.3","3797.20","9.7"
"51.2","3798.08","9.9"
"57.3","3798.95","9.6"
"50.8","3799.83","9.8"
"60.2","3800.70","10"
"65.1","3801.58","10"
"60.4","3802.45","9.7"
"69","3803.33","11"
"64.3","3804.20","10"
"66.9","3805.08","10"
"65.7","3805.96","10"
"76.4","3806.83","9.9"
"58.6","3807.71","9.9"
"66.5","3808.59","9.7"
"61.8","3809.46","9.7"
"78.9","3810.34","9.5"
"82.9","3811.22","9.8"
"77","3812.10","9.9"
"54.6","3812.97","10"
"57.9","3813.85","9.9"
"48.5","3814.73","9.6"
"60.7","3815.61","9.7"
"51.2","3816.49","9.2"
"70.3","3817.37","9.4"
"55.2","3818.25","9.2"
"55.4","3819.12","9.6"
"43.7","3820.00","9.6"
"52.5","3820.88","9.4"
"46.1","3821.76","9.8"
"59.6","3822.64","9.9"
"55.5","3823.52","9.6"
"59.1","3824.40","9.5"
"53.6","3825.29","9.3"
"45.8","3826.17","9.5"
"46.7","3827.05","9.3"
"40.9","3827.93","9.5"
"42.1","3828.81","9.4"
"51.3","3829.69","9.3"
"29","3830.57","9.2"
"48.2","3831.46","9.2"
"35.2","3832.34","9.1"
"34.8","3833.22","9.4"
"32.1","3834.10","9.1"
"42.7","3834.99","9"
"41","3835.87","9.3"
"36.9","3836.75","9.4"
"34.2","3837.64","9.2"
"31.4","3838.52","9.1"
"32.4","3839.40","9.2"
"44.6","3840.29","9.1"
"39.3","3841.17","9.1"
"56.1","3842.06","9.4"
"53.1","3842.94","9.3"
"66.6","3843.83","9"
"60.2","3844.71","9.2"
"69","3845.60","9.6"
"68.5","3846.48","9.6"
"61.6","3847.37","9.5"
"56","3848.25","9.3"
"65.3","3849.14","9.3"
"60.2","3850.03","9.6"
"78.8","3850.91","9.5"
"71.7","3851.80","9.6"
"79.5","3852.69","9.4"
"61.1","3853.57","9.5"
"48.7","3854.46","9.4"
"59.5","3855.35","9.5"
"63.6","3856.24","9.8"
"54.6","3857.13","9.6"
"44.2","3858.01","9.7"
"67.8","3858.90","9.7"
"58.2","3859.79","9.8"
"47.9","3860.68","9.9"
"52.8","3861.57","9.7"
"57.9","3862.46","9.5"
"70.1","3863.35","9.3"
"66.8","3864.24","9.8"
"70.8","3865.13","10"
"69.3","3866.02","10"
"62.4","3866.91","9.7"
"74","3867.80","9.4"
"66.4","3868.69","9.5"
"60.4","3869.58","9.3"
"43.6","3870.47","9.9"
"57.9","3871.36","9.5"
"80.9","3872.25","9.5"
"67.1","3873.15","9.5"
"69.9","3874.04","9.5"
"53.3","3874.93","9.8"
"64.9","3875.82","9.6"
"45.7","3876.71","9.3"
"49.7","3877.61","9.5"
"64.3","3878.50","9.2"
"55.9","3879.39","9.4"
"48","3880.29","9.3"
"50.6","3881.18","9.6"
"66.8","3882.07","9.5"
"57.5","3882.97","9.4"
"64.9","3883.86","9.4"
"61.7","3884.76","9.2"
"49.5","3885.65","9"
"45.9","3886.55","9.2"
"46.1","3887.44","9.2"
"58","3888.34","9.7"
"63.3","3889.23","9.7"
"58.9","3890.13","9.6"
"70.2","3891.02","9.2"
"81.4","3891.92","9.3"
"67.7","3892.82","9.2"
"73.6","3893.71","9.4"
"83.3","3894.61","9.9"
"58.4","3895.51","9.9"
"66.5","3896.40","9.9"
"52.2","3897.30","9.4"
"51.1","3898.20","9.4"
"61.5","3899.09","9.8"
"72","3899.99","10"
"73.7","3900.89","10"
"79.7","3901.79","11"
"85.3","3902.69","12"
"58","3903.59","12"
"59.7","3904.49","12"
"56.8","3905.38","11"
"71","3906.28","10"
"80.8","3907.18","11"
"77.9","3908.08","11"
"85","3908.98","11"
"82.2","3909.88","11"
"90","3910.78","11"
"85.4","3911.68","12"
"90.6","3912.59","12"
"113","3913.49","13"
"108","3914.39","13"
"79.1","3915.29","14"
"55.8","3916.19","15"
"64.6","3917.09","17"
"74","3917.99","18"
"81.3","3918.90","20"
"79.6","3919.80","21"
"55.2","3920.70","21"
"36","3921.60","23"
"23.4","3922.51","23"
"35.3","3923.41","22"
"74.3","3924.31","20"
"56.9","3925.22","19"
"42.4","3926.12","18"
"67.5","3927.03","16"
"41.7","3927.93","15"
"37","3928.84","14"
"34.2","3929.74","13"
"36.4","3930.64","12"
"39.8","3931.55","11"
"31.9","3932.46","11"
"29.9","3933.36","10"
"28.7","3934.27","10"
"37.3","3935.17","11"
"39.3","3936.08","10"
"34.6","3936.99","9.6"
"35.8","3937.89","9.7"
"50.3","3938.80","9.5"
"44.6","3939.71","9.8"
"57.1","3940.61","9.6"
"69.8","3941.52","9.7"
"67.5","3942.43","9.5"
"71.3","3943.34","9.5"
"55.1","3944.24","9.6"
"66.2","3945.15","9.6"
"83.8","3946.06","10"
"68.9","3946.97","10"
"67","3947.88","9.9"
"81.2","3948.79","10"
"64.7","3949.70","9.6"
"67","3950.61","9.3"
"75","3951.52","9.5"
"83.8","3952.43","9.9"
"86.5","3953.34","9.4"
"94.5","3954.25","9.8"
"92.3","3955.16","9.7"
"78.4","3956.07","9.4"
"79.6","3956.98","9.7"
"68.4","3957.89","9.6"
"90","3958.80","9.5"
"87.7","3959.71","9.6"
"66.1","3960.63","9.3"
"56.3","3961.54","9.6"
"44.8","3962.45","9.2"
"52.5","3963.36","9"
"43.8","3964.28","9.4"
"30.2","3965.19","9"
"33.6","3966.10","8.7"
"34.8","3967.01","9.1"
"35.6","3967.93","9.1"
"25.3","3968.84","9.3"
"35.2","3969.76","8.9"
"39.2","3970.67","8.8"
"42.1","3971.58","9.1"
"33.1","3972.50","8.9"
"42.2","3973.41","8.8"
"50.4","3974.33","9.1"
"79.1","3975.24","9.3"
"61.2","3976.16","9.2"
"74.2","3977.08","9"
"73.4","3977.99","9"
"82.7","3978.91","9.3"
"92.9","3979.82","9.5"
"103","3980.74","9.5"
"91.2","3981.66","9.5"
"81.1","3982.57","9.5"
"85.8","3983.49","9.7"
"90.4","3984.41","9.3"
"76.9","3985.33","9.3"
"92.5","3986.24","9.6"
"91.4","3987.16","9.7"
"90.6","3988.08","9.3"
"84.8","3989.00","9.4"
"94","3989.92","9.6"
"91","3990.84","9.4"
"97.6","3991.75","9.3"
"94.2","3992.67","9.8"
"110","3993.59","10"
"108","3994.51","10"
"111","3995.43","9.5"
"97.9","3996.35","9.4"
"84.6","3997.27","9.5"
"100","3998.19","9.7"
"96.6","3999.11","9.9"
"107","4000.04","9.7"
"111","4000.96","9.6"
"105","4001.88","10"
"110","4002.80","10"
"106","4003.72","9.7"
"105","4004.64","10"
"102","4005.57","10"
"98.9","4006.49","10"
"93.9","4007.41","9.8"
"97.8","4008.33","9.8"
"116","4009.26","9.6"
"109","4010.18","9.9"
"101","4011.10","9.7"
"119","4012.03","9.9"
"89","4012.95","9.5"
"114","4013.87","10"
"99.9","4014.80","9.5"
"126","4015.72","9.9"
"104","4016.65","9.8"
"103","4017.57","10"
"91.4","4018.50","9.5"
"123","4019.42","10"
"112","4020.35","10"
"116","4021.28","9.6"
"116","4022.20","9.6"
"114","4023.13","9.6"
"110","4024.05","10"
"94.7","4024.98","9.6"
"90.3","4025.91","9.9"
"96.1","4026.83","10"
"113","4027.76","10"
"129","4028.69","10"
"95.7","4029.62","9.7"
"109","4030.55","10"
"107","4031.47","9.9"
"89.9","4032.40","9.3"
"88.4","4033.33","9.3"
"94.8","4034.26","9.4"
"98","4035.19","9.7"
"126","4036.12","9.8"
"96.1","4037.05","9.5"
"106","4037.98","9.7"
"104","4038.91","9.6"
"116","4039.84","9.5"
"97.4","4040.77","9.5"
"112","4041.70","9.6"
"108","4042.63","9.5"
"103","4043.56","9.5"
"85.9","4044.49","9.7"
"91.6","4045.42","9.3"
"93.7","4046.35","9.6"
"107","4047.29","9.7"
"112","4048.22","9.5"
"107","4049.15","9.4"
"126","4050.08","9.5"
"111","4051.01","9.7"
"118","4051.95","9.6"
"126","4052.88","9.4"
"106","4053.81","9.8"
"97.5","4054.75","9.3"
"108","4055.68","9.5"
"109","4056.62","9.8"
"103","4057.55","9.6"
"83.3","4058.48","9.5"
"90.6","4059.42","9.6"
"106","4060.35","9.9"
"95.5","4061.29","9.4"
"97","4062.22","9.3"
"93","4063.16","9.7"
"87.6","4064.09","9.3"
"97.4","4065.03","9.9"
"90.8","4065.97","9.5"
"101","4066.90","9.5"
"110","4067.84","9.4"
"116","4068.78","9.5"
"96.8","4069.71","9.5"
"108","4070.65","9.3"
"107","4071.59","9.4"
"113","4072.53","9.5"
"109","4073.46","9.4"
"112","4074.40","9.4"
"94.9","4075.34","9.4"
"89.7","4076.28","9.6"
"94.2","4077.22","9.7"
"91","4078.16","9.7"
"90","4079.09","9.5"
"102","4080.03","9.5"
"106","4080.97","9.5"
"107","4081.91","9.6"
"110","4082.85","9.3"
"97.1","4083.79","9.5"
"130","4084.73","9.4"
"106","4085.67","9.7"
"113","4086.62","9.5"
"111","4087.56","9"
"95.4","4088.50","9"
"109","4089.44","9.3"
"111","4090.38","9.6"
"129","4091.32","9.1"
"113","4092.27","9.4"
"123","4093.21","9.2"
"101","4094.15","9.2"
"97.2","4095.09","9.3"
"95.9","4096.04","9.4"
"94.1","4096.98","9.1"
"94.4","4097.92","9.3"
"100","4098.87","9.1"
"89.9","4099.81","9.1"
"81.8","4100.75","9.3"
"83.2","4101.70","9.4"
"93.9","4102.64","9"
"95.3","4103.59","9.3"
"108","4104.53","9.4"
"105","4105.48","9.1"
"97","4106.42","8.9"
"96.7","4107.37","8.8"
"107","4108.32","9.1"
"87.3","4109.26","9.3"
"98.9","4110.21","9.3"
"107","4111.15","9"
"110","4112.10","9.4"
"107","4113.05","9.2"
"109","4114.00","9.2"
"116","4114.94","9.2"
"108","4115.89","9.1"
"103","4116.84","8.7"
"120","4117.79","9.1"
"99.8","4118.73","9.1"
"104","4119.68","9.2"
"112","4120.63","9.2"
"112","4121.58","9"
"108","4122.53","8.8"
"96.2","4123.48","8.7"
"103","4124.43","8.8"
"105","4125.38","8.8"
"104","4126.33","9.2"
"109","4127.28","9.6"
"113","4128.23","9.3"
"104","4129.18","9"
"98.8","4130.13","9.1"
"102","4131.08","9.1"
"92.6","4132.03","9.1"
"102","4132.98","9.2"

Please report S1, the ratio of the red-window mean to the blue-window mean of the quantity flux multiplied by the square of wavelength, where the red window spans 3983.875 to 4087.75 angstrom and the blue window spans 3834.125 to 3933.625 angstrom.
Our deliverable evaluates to 1.8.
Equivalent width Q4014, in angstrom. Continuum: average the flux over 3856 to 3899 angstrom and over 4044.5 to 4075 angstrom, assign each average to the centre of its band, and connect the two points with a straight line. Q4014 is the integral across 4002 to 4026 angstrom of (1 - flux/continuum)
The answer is -3.5 angstrom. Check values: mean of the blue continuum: 60.8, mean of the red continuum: 104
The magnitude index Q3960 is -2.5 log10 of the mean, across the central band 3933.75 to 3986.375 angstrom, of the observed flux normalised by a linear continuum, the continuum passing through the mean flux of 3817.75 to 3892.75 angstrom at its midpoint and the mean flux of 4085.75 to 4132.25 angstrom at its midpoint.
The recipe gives 0.20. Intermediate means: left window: 55.7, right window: 104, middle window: 63.2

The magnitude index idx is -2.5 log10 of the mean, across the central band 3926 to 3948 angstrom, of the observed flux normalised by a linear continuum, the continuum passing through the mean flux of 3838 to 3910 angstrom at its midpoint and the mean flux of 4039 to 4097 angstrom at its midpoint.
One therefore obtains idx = 0.47 mag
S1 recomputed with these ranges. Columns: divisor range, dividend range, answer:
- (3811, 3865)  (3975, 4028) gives 1.99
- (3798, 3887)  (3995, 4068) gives 2.01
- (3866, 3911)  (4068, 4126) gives 1.79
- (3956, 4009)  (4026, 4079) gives 1.35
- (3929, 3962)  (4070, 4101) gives 1.81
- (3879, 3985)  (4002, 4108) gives 1.76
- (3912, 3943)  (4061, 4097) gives 2.05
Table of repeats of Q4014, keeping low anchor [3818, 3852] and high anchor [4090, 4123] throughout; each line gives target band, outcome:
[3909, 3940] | 4.7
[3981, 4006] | -4.8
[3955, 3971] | 4.3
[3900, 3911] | -1.8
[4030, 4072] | -4.8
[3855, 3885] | -1.8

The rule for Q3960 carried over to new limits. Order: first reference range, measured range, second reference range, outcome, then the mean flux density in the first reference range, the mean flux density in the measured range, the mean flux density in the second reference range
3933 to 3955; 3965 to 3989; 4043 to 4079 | 0.14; 61.4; 65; 102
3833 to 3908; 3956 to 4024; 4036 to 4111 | 0.01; 59.7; 85.4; 103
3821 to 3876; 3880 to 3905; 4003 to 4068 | 0.06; 55.2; 63.2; 104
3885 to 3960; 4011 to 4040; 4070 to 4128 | -0.21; 64.5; 106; 104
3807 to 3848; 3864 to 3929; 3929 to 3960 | -0.13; 52.2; 65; 61.4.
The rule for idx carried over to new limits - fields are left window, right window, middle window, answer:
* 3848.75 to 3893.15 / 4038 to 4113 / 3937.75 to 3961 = 0.080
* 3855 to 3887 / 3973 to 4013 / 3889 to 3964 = 0.149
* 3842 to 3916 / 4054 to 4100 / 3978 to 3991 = -0.040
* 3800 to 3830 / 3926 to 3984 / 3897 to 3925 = -0.195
